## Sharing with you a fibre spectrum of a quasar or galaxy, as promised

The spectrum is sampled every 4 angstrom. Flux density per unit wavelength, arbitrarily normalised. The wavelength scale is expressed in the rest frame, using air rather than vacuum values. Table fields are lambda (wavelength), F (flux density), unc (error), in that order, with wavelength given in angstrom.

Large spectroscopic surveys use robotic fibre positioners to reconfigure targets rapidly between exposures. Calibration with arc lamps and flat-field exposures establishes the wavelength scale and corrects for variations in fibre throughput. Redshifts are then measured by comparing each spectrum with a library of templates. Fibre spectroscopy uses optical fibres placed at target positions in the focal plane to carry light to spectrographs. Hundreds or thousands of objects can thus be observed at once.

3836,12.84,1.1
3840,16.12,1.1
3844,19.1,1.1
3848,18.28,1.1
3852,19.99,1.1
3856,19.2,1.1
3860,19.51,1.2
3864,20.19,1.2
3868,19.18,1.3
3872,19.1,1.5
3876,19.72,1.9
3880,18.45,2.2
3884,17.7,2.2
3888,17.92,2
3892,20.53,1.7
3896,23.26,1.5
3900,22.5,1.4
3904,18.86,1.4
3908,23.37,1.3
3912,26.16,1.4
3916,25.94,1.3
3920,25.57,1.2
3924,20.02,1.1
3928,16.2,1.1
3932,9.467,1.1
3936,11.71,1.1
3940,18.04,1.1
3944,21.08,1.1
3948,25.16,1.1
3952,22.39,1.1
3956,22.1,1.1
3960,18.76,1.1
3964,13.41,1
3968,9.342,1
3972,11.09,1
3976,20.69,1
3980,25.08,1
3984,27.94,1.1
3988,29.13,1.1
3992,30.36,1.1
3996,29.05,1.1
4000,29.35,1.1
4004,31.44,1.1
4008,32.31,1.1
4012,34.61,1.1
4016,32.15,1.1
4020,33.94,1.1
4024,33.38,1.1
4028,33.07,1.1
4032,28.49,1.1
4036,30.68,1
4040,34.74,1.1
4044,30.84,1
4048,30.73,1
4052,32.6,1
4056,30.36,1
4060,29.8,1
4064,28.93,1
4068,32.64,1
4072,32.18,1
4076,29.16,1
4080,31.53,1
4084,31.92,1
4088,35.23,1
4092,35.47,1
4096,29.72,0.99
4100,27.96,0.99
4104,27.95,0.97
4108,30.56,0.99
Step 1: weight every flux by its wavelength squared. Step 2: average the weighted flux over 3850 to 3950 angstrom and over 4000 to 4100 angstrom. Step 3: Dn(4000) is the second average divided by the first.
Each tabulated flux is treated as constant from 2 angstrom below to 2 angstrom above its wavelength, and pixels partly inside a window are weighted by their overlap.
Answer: 1.72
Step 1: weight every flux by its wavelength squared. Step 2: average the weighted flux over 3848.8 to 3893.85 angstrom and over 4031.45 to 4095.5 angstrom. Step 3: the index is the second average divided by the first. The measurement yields 1.81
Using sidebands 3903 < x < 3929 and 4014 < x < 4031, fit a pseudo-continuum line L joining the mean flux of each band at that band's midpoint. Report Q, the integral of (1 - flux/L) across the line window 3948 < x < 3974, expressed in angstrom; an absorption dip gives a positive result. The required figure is 9.6 angstrom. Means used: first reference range 22.7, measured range 16.9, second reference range 32.9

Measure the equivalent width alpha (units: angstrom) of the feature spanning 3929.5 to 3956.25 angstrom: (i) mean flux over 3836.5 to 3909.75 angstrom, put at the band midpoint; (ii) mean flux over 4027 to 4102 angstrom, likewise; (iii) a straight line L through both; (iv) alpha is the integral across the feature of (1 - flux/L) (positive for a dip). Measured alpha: 6.3 angstrom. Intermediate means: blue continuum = 19.5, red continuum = 31.3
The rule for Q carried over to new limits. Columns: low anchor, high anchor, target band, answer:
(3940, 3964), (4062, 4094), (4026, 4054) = -2.8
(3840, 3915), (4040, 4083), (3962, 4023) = 2.5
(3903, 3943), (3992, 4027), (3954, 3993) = 9.4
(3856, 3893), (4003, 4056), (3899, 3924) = -1.4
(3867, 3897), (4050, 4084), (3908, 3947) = 4.2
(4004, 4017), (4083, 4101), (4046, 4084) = 1.8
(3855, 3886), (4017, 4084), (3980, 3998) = -0.9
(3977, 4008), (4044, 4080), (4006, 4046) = -3.5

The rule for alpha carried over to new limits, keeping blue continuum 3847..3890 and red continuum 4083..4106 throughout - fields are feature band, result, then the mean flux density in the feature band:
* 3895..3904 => -0.5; 21.9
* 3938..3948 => 1.1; 20.7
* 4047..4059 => -0.9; 31.2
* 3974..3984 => 0.5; 23.9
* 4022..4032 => -1.7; 32.3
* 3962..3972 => 5.4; 11.3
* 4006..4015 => -2.2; 33.3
